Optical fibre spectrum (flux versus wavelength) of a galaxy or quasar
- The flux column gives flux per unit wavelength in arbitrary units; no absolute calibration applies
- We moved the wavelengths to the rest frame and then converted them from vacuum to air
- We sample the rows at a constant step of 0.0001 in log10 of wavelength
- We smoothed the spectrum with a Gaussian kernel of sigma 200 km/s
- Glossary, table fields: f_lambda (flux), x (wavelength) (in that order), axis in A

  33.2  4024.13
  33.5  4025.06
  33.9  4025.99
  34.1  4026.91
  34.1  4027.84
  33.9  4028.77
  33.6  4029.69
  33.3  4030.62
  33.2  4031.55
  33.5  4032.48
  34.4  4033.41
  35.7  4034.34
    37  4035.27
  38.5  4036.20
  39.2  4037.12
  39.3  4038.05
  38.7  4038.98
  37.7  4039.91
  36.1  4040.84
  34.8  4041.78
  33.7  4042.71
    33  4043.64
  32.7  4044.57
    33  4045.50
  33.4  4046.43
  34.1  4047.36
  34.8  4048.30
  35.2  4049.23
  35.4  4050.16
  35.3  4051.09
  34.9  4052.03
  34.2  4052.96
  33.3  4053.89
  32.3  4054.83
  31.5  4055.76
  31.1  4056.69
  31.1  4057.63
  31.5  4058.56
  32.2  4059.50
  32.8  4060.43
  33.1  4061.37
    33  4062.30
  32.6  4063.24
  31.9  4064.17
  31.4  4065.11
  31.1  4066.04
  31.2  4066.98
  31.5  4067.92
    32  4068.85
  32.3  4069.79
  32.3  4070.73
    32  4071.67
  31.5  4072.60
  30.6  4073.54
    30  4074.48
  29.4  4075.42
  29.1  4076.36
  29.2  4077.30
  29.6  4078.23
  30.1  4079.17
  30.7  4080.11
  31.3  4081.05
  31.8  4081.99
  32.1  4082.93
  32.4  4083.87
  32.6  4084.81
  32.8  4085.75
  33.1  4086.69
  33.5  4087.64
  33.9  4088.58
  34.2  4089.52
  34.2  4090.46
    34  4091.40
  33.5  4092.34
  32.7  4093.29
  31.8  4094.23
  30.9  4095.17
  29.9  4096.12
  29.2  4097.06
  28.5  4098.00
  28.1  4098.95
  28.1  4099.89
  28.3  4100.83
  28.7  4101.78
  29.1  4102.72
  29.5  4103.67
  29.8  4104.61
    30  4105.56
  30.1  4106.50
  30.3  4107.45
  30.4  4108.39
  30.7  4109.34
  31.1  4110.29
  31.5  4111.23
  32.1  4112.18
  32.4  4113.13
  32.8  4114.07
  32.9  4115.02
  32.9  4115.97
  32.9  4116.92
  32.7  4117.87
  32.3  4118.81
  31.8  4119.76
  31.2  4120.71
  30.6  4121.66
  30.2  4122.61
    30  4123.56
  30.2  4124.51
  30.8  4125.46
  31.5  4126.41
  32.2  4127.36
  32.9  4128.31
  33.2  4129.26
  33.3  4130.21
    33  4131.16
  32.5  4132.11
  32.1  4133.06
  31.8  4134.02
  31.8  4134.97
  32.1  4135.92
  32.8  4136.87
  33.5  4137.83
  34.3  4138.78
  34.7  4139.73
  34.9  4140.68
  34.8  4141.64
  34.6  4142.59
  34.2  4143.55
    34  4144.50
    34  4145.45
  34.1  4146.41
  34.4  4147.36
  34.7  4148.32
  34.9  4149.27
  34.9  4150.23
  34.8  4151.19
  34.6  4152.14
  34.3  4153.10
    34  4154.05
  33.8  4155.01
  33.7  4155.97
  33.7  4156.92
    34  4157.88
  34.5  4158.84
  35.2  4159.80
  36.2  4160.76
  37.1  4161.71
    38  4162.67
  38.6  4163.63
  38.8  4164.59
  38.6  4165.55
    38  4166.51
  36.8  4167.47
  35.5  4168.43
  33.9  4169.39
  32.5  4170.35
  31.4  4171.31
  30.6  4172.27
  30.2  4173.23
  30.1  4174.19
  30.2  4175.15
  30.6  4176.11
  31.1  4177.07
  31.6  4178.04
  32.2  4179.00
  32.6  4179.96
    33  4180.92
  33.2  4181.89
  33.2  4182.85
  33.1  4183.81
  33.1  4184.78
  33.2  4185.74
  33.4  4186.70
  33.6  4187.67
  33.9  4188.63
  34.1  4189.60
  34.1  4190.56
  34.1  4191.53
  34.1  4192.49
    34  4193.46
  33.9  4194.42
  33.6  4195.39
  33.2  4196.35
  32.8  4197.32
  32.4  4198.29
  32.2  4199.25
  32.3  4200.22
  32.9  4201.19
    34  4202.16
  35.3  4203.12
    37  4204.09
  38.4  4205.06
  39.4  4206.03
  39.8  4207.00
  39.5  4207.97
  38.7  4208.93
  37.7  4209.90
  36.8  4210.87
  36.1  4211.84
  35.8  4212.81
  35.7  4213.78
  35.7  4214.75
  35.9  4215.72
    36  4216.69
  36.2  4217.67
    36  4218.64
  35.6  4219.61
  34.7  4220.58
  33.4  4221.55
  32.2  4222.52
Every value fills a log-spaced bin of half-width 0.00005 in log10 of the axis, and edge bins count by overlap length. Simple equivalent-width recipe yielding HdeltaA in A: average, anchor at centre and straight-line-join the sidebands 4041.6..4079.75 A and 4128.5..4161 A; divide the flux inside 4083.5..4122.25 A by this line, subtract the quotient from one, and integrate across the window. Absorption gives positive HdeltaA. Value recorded 2.0 A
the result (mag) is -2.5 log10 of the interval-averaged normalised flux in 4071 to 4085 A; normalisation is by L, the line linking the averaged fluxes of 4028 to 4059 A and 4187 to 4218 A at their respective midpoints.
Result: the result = 0.13 mag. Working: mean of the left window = 34.5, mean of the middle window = 30.8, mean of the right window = 35.3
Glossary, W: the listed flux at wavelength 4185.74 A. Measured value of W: 33.2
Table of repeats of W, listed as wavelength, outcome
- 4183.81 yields 33.1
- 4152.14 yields 34.6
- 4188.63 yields 33.9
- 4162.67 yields 38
